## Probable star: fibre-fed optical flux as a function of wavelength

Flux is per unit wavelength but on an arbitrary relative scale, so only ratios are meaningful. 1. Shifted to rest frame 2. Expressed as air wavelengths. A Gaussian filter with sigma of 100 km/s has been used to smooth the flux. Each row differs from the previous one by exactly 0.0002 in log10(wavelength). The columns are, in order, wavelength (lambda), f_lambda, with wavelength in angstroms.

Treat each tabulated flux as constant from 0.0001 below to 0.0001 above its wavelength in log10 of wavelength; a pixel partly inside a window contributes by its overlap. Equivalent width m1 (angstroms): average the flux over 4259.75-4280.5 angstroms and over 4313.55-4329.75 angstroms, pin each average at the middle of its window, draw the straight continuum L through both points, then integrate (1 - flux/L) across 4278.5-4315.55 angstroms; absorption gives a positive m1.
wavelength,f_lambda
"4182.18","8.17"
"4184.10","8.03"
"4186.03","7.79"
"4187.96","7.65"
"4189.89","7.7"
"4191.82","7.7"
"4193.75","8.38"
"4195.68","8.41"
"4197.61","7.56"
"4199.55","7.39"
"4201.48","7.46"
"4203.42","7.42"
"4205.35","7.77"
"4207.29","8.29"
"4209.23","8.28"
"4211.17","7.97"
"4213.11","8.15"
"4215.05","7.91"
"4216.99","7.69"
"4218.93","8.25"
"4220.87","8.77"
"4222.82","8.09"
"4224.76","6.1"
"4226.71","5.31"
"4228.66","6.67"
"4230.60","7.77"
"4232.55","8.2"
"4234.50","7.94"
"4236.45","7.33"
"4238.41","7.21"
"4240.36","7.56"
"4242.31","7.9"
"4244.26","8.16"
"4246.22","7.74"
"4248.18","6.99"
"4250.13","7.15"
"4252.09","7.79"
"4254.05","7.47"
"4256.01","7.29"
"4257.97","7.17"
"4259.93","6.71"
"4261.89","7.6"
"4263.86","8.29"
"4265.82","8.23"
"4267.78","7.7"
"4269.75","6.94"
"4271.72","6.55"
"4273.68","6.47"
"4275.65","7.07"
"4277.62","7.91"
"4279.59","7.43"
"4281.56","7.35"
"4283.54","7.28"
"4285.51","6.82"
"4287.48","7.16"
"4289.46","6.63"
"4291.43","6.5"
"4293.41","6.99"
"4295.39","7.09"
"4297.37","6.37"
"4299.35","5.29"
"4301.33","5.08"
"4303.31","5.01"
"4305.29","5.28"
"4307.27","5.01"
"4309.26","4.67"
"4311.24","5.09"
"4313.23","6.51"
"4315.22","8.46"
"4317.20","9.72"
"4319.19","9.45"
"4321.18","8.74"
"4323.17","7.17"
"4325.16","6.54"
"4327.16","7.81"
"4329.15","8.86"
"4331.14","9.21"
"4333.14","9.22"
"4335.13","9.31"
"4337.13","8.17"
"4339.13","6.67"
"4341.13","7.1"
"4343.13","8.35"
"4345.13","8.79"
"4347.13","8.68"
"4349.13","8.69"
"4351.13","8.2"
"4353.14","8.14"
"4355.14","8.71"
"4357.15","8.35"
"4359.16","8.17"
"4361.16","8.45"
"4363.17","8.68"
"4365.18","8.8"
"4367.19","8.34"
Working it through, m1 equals 7.3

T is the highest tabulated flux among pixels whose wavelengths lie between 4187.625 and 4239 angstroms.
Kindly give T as 8.77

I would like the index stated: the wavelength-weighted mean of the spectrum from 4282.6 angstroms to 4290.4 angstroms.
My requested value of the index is 6.97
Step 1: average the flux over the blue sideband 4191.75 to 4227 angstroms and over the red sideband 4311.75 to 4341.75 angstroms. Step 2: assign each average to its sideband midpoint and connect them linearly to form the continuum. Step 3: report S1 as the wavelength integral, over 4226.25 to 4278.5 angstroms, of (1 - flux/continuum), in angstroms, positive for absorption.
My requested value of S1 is 3.5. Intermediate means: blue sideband 7.78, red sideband 8.16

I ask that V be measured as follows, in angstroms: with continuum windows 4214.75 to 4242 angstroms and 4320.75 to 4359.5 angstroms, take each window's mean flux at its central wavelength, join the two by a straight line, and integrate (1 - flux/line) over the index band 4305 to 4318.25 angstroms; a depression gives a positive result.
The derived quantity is 2.6 angstroms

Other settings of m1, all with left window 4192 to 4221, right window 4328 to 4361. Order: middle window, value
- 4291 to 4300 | 1.9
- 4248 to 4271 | 1.9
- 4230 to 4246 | 0.6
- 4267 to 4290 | 3.0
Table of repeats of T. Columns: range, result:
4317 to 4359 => 9.72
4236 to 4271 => 8.29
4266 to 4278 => 7.91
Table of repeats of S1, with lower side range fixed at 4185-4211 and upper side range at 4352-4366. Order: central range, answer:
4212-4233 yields 1.1 angstroms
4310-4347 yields 1.3 angstroms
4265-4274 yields 1.0 angstroms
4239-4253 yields 0.7 angstroms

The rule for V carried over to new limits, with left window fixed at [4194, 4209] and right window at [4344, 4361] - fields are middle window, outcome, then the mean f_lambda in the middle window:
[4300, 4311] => 4.3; 5.03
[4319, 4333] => 0.2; 8.24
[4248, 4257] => 0.7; 7.37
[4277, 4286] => 0.9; 7.36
